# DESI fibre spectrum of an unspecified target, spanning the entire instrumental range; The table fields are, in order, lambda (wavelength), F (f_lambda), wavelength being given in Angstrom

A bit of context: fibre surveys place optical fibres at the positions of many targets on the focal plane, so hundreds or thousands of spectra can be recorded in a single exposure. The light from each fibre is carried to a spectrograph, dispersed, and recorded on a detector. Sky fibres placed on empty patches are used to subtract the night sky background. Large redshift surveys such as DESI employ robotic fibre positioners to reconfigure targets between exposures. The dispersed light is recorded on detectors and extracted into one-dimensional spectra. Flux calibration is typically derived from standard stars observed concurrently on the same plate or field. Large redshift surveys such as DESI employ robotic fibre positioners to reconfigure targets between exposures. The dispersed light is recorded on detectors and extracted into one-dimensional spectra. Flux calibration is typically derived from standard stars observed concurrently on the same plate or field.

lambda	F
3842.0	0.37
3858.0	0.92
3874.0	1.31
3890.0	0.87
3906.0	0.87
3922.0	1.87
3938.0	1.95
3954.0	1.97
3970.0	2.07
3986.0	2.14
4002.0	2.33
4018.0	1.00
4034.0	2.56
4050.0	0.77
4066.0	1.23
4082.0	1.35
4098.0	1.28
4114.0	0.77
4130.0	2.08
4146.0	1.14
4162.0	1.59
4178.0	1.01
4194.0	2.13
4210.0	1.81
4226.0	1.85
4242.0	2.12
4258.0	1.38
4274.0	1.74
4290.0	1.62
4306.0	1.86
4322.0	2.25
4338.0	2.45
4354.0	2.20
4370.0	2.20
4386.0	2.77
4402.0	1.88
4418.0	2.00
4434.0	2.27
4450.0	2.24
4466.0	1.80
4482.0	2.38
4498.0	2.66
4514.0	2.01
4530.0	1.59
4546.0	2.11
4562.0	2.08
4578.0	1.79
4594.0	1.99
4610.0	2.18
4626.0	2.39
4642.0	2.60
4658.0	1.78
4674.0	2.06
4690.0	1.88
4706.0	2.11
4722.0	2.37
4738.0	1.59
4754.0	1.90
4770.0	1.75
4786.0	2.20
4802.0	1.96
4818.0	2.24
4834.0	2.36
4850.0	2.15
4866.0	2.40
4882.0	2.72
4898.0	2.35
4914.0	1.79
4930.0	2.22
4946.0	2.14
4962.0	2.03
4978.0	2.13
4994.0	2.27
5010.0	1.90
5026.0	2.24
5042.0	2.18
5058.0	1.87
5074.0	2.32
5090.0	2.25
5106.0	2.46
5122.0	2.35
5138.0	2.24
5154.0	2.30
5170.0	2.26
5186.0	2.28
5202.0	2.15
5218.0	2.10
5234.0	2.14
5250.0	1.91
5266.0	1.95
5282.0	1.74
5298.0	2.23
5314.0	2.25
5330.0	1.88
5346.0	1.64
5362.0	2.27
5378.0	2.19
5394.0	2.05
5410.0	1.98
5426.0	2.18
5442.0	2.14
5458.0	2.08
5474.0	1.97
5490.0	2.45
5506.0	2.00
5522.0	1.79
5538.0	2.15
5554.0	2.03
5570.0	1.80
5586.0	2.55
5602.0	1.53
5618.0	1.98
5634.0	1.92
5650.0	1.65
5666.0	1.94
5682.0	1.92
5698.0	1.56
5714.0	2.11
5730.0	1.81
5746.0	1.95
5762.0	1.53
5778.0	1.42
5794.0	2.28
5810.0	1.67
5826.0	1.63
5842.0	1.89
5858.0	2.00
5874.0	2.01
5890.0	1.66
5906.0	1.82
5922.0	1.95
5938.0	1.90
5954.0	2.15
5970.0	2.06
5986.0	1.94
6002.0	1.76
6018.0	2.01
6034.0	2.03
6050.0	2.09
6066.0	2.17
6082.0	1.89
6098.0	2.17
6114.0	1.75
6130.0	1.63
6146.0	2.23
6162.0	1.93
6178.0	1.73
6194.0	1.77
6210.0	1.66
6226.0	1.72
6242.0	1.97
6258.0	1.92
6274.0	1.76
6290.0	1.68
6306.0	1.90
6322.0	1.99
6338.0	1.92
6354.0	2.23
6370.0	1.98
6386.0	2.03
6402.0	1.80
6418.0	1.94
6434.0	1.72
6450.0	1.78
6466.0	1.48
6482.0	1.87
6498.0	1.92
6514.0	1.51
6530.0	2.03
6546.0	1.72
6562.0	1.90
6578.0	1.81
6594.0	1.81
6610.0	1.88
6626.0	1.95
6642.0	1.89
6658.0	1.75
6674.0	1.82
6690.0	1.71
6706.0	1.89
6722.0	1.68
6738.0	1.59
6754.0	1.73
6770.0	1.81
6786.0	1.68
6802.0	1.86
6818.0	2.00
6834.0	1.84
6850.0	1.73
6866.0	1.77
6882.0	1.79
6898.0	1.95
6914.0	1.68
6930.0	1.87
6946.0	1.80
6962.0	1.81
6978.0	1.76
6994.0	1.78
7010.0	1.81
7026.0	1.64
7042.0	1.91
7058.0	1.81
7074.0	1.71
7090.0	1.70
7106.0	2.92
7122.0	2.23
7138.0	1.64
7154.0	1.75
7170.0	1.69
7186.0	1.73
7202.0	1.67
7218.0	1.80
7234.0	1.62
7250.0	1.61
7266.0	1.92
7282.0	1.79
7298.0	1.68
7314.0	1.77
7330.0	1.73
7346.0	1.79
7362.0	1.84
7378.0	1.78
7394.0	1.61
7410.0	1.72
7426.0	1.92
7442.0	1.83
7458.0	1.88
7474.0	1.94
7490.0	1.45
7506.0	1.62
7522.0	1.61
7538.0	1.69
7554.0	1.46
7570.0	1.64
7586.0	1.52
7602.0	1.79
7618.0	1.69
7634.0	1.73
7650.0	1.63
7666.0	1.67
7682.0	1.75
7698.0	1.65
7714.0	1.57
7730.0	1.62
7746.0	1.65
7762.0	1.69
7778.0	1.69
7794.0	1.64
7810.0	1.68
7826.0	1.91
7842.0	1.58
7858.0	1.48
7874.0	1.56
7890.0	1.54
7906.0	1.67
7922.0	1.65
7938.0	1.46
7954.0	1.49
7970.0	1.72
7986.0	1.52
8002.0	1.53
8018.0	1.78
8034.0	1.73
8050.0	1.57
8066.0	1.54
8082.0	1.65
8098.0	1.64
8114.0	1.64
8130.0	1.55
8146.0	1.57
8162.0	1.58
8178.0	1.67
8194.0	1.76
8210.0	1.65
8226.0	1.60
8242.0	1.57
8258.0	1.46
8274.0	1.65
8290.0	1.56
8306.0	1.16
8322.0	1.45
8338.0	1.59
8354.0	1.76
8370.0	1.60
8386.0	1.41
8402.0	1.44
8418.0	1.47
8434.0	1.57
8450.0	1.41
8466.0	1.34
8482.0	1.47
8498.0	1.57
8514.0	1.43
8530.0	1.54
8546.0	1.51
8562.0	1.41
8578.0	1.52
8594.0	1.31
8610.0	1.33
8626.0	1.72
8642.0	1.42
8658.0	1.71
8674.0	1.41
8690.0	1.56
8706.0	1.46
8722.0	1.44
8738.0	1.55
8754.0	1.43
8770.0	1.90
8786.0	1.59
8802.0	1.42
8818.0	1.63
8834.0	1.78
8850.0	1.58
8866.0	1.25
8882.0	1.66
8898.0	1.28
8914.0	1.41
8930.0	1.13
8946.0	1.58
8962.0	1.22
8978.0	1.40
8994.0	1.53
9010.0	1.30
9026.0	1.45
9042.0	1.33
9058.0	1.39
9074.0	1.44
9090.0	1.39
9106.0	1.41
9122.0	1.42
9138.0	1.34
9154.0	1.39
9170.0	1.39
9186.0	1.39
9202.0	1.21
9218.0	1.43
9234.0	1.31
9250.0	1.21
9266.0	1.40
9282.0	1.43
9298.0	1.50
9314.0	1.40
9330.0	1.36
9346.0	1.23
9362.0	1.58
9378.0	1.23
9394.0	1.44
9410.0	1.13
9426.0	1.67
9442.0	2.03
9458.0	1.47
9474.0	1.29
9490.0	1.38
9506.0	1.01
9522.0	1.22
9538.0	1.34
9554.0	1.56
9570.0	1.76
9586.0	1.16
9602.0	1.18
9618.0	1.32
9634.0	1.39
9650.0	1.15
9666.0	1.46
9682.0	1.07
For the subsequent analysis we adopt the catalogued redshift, 0.082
